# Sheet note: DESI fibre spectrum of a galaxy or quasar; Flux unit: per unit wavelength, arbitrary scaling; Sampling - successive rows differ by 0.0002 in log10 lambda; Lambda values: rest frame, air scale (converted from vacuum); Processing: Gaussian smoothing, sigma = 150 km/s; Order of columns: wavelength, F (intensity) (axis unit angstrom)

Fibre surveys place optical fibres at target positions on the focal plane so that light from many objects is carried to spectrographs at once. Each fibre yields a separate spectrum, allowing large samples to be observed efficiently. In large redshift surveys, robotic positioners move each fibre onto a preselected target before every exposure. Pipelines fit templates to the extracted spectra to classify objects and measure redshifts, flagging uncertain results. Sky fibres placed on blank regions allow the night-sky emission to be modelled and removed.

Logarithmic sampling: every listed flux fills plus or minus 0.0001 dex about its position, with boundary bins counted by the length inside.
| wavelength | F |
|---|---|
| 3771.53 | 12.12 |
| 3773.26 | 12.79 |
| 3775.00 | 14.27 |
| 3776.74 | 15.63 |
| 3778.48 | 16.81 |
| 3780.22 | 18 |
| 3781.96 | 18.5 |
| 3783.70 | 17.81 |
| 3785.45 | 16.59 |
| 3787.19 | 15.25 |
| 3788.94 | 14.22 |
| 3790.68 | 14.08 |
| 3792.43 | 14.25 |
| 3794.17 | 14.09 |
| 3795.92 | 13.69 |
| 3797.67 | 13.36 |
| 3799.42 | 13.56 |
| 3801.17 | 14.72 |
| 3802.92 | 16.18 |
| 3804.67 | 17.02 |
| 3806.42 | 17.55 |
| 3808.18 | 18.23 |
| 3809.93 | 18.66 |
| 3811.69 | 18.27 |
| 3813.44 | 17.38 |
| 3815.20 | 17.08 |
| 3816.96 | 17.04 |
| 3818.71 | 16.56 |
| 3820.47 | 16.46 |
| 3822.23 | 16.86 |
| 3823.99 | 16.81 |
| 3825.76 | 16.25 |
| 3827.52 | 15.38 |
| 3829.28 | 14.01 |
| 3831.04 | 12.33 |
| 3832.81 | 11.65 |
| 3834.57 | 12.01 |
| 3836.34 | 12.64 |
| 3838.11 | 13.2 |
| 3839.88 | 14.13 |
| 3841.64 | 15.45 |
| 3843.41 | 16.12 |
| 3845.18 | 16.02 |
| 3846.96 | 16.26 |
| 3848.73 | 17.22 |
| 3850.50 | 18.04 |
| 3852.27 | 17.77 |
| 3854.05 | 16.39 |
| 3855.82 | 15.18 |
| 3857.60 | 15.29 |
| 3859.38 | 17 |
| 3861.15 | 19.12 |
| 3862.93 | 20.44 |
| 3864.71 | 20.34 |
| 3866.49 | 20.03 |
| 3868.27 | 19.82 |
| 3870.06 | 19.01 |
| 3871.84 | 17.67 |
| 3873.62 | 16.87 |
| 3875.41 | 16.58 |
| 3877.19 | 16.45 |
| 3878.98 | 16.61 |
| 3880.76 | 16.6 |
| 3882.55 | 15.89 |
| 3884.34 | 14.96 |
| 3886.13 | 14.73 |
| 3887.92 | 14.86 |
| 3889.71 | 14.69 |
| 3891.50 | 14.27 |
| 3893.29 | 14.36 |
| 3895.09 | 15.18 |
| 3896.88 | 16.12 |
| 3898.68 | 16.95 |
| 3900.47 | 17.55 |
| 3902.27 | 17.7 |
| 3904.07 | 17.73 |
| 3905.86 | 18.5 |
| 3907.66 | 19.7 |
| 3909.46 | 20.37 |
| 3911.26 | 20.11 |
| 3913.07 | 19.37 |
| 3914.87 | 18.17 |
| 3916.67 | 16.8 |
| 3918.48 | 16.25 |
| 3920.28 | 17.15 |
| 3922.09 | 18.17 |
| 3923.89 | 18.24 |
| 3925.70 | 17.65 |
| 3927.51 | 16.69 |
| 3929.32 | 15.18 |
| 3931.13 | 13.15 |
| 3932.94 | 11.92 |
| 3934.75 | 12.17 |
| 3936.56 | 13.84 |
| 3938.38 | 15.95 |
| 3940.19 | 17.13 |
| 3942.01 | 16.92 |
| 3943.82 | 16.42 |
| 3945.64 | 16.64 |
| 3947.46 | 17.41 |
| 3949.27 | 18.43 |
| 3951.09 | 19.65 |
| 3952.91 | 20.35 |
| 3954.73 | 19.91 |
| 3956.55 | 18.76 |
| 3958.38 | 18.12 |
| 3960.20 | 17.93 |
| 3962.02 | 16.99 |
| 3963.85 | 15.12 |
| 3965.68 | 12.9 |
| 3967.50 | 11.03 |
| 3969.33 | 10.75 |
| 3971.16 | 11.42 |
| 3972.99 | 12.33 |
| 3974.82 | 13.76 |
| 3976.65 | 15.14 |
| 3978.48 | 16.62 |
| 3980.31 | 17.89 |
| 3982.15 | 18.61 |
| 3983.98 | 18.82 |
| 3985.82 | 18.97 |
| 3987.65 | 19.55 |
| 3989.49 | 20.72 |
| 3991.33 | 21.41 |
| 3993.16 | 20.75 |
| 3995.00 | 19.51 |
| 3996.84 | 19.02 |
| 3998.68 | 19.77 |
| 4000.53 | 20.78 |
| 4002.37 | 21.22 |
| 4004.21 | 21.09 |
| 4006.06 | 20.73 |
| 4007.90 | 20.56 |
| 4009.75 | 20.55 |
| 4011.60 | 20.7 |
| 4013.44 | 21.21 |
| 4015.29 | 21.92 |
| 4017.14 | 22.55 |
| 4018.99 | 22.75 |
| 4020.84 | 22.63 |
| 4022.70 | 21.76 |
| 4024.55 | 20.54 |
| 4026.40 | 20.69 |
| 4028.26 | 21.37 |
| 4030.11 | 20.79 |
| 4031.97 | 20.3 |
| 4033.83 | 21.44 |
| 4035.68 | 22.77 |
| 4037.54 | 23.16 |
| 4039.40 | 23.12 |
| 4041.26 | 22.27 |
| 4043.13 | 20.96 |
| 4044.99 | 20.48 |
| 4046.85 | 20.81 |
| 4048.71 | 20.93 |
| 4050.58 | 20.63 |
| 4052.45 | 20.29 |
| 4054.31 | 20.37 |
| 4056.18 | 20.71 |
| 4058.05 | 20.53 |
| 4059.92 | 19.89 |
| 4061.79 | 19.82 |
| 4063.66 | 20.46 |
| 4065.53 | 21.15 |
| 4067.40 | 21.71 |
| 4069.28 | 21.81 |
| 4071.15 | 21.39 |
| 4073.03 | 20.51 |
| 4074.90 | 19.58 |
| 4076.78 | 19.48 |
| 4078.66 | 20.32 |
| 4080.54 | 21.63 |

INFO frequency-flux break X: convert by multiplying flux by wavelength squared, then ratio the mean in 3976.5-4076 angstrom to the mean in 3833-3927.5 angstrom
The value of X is 1.3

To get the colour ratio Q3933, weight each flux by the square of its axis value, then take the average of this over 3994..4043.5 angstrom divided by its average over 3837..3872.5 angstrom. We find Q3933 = 1.3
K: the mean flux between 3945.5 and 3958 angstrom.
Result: 18.8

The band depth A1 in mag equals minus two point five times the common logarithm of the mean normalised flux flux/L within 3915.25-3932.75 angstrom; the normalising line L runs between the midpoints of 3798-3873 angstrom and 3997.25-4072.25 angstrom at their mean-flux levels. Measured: 0.13 mag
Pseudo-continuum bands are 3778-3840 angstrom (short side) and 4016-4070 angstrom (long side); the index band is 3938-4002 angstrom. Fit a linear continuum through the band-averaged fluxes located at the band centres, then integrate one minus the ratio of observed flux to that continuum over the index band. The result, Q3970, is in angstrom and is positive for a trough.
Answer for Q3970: 7.1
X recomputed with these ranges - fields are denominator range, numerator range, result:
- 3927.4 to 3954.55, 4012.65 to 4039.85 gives 1.40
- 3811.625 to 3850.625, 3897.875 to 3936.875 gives 1.15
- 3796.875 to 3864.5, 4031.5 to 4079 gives 1.46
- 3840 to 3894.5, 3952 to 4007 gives 1.12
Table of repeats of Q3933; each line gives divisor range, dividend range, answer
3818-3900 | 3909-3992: 1.09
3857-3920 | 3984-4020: 1.26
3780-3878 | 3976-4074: 1.40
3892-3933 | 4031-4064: 1.31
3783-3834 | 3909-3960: 1.17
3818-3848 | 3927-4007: 1.24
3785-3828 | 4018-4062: 1.50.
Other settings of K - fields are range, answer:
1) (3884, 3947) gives 16.5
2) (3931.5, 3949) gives 15.4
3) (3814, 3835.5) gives 15.2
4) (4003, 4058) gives 21.3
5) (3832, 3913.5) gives 16.7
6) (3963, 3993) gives 16.1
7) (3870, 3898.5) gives 15.9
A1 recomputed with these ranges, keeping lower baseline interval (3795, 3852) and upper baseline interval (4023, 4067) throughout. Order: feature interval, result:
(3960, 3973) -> 0.386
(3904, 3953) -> 0.068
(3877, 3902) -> 0.104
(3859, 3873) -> -0.154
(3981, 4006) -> -0.012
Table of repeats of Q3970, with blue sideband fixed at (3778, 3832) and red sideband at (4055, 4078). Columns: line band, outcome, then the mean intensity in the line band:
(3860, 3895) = 0.6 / 17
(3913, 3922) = 0.3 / 17.4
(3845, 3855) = -0.1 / 17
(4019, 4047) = -2.3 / 21.6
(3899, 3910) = -0.4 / 18.5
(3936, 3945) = 1.1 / 16.1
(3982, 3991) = -0.2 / 19.5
